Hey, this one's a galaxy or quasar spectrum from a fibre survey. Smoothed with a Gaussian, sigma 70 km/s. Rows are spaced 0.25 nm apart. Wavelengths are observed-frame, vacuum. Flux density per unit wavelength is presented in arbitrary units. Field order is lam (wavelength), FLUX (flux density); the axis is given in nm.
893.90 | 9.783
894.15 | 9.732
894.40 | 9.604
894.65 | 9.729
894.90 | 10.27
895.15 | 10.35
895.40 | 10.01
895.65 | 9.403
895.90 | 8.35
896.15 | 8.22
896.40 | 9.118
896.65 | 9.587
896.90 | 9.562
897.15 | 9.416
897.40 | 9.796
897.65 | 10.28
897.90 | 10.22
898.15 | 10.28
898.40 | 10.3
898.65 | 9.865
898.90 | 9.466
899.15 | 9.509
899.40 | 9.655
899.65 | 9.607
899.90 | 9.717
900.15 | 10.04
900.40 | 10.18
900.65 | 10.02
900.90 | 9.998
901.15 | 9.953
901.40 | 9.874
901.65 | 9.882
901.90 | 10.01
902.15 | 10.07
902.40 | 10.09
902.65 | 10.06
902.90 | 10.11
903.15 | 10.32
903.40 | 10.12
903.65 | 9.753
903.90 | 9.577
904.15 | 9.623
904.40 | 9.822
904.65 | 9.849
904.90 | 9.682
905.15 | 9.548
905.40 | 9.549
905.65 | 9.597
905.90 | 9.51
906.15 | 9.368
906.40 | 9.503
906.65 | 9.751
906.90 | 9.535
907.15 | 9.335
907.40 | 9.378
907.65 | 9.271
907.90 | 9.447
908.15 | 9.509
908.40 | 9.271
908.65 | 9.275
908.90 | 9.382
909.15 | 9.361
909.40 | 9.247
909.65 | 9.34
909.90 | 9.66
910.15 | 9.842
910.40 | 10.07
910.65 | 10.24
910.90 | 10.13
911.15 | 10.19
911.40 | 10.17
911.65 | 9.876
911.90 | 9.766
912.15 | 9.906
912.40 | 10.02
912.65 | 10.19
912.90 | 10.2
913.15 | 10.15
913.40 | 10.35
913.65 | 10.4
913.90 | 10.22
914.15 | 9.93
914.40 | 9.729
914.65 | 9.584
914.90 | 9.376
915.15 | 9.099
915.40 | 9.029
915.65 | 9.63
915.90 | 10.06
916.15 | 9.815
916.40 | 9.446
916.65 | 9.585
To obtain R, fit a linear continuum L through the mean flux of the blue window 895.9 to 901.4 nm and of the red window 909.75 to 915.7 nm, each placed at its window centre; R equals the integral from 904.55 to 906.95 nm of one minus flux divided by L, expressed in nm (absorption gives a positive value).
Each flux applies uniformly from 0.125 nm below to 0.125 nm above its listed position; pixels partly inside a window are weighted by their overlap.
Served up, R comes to 0.056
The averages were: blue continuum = 9.72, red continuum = 9.91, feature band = 9.59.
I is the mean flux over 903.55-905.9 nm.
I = 9.66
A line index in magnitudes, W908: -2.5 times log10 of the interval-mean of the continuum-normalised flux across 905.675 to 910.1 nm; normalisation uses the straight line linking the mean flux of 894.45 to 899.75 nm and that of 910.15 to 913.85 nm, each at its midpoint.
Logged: 0.06 mag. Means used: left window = 9.67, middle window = 9.43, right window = 10.1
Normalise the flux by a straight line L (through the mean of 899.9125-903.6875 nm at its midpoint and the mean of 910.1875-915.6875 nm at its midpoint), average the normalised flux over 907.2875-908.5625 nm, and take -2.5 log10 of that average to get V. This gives 0.07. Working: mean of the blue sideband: 10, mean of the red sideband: 9.92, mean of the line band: 9.37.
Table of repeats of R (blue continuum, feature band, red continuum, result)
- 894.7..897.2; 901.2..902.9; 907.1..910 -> -0.108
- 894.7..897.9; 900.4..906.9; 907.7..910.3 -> -0.232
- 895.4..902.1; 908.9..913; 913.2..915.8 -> -0.054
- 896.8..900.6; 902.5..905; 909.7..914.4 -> 0.010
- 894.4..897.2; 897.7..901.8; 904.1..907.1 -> -0.171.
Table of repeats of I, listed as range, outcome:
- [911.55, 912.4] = 9.87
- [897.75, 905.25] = 9.91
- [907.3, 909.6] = 9.35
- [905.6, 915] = 9.74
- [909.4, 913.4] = 9.97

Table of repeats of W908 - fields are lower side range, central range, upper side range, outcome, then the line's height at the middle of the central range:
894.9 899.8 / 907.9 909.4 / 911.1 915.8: 0.05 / 9.81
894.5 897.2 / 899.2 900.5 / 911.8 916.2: -0.03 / 9.55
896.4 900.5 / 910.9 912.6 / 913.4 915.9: -0.03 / 9.74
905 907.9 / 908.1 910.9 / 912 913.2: 0.02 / 9.78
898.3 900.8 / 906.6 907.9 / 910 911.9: 0.06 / 9.98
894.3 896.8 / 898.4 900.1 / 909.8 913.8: -0.01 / 9.6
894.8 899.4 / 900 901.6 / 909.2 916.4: -0.03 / 9.71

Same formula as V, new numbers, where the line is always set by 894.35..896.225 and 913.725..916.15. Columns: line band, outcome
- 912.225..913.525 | -0.06 mag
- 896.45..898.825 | -0.04 mag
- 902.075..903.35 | -0.06 mag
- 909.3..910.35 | 0.01 mag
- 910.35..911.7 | -0.06 mag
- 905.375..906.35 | 0.01 mag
